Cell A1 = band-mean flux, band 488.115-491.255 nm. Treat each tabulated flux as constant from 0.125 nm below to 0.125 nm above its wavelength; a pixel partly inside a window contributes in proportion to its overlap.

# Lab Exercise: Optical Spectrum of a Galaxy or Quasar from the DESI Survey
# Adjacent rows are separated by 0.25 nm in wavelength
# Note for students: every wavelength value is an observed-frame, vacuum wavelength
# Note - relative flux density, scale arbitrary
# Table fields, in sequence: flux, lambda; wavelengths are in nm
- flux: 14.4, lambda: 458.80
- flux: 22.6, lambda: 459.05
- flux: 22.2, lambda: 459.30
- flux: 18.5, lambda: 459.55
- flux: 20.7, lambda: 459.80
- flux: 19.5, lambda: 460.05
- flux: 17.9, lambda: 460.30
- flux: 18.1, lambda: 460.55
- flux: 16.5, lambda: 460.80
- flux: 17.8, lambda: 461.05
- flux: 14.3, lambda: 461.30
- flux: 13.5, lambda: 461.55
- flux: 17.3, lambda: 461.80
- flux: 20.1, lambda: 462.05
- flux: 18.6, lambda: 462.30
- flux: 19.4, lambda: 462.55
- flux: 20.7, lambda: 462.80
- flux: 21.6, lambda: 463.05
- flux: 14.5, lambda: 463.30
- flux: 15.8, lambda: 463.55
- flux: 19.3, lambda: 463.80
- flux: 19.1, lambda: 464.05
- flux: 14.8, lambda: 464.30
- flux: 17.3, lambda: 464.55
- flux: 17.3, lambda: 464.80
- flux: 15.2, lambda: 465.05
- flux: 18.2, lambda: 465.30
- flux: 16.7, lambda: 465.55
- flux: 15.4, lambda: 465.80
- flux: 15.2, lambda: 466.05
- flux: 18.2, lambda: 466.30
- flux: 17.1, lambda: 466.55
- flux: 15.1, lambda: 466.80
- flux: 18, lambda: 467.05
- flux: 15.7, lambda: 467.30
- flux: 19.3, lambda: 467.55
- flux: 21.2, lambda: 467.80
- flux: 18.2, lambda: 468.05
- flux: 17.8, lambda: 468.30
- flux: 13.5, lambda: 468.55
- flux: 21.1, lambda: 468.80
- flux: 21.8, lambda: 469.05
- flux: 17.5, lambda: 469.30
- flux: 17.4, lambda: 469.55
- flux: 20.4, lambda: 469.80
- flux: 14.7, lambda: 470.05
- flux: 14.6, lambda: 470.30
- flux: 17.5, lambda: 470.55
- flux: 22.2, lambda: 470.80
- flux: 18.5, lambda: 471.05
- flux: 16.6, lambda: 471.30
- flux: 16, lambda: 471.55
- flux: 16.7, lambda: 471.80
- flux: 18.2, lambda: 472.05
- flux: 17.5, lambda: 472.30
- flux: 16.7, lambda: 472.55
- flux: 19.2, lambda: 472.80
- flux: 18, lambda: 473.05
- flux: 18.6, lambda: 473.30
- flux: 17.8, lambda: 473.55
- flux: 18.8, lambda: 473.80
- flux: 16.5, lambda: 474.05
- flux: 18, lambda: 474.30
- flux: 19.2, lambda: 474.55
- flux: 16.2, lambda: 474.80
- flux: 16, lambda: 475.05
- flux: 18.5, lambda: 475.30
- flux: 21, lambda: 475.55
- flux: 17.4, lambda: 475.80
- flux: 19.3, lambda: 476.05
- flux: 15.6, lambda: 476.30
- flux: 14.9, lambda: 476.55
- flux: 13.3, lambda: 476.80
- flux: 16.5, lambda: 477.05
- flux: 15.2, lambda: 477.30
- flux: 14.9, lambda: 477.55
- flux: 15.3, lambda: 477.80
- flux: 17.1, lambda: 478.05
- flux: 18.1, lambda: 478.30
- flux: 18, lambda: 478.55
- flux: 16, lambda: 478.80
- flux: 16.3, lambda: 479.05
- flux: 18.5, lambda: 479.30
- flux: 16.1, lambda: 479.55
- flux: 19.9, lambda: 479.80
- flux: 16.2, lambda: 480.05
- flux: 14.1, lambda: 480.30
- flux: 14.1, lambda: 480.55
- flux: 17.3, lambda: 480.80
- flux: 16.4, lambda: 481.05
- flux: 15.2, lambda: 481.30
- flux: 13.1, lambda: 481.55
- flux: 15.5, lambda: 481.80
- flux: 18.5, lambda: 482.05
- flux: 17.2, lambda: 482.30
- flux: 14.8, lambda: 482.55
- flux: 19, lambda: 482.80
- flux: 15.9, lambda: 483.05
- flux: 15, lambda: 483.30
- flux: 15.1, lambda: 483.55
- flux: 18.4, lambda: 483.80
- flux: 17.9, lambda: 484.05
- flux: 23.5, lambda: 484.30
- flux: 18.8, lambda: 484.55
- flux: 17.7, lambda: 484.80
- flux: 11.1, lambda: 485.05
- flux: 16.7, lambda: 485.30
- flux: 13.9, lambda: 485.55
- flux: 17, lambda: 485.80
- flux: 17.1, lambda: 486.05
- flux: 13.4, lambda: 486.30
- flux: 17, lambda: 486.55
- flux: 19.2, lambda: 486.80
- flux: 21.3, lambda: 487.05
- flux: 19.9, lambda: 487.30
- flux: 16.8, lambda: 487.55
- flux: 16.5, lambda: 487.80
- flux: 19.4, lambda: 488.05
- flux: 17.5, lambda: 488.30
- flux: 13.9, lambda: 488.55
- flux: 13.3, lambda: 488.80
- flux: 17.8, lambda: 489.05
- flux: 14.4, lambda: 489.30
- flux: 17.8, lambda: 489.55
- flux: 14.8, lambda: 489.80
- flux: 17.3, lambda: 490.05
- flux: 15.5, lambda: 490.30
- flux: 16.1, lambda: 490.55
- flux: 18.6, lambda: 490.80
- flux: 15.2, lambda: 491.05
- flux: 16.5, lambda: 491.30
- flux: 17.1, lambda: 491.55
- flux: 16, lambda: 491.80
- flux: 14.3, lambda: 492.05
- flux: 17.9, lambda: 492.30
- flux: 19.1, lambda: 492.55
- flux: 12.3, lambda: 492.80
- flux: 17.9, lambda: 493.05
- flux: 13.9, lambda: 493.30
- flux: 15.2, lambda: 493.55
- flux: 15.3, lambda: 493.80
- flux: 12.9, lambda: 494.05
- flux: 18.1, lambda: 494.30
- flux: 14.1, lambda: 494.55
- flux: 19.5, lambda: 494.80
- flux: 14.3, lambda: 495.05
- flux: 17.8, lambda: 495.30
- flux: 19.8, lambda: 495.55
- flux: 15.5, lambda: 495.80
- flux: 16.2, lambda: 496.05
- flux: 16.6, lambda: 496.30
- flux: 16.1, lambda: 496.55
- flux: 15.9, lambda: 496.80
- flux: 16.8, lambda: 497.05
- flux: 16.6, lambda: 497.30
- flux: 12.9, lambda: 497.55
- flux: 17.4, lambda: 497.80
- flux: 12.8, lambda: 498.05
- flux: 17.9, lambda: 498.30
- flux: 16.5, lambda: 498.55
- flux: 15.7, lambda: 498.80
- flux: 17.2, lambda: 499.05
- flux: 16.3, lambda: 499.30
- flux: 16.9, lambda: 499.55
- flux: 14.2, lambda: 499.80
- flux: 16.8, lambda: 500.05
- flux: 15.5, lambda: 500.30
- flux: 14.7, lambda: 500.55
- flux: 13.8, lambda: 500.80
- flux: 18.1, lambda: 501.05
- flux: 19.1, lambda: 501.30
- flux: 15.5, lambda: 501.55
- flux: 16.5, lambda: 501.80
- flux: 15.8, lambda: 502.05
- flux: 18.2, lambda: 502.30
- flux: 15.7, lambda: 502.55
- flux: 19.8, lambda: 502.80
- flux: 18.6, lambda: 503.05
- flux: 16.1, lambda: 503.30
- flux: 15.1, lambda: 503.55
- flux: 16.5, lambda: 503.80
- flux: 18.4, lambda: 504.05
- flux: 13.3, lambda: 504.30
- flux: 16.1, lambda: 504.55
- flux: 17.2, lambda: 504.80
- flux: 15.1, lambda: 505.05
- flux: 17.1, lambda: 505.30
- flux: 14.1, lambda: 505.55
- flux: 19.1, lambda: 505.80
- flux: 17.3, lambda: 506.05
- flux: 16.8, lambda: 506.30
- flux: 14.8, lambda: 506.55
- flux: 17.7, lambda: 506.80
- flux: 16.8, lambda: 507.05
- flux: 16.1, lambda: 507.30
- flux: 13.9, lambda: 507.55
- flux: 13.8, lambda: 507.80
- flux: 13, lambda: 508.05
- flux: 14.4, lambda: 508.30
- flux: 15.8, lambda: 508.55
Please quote 16.1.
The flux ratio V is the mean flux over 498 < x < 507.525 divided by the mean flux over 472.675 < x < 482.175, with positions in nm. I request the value 1.0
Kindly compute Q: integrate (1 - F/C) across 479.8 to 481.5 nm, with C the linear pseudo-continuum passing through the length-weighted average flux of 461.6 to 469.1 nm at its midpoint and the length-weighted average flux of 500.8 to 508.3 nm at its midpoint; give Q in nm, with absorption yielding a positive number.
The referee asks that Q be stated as 0.14 nm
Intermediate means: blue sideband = 17.7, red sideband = 16.3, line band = 15.8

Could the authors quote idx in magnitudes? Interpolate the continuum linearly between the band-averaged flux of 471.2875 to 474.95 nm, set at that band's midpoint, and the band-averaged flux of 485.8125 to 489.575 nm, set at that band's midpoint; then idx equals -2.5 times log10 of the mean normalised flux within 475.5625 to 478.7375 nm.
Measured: 0.06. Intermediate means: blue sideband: 17.6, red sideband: 17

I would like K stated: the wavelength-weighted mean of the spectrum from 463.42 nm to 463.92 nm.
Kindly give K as 17.5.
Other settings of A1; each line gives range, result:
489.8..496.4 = 16.2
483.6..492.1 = 16.8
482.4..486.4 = 16.6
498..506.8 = 16.4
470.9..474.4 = 17.7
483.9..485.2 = 17.8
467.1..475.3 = 17.9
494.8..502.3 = 16.3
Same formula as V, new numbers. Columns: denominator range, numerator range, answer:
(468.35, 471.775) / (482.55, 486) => 0.95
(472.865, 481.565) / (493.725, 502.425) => 0.96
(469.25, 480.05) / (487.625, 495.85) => 0.94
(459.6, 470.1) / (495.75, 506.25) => 0.92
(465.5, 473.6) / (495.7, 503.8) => 0.92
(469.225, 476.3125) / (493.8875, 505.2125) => 0.92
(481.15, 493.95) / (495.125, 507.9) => 0.99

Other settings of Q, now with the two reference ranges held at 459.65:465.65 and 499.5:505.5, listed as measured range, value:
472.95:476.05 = -0.14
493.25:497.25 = 0.11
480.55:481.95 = 0.14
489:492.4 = 0.09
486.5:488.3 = -0.18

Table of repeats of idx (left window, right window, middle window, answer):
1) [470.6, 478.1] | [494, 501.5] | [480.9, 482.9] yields 0.05 mag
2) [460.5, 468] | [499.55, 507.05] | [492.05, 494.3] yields 0.07 mag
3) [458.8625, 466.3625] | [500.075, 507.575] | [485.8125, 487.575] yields -0.05 mag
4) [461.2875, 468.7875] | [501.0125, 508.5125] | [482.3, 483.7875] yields 0.04 mag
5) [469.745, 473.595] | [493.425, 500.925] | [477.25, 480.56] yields 0.04 mag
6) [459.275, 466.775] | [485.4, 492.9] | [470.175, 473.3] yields -0.03 mag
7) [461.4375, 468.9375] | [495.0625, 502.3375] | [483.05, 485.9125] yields 0.00 mag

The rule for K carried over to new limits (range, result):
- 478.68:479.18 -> 16.2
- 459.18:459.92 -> 20.5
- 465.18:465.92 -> 16.8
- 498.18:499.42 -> 16.7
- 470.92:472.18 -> 17.2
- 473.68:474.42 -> 17.8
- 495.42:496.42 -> 17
